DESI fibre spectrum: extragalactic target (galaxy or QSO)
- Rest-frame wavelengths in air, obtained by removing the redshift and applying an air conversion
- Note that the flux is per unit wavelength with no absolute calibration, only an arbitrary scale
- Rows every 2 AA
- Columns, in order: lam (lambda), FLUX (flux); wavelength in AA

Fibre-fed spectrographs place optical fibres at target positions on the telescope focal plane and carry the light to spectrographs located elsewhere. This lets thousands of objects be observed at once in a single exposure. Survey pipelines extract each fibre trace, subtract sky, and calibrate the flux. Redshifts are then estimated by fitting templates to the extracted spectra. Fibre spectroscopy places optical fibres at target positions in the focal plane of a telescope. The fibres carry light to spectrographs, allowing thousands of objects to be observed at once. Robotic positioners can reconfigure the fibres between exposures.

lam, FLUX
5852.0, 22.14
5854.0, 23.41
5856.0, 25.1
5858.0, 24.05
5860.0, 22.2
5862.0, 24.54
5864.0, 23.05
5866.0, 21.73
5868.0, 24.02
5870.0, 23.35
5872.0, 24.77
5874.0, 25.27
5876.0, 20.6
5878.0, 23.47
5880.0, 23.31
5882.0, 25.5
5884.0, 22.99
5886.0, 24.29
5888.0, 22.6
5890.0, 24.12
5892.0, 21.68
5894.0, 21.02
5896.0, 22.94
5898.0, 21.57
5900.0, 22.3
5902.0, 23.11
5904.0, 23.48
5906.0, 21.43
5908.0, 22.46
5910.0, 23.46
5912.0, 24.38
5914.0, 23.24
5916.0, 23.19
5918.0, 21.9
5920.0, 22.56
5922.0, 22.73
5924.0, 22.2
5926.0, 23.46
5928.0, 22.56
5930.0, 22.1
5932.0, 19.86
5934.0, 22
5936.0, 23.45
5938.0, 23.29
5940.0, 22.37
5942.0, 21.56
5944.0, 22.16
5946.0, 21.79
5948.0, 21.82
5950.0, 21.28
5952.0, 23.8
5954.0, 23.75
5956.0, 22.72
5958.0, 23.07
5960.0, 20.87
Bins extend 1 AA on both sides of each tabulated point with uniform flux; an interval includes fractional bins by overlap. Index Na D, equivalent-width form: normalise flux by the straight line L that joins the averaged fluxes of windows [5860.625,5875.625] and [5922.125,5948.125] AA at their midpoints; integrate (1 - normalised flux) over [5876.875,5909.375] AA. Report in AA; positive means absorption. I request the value 0.32 AA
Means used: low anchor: 23.6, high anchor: 22.2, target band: 22.9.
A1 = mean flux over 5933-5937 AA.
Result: 22.7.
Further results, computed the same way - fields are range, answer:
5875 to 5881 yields 22.5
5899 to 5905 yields 23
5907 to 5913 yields 23.4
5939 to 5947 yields 22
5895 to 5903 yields 22.5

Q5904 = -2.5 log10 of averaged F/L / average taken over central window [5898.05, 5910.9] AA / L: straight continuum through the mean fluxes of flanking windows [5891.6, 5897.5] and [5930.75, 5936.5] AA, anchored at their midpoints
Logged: -0.04 mag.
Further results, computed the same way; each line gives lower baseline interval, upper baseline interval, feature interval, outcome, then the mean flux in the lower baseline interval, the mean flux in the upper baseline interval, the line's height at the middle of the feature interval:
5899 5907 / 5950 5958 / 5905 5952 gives 0.02 mag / 22.6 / 23.1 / 22.8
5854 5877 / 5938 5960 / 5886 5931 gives 0.01 mag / 23.5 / 22.4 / 22.9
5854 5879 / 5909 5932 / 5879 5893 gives -0.01 mag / 23.5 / 22.8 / 23.2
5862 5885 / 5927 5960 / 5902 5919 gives 0.00 mag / 23.5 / 22.3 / 22.9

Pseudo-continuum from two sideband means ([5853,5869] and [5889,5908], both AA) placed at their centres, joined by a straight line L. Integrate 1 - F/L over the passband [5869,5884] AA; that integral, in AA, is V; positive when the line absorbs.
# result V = -0.42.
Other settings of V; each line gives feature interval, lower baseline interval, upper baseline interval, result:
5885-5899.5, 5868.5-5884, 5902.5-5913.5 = 0.49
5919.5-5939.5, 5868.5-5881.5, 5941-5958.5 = 0.28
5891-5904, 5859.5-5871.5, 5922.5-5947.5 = 0.33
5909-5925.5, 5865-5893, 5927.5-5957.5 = -0.16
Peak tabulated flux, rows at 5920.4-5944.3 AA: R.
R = 23.46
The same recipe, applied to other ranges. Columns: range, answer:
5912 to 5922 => 24.38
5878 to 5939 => 25.5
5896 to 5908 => 23.48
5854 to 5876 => 25.27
